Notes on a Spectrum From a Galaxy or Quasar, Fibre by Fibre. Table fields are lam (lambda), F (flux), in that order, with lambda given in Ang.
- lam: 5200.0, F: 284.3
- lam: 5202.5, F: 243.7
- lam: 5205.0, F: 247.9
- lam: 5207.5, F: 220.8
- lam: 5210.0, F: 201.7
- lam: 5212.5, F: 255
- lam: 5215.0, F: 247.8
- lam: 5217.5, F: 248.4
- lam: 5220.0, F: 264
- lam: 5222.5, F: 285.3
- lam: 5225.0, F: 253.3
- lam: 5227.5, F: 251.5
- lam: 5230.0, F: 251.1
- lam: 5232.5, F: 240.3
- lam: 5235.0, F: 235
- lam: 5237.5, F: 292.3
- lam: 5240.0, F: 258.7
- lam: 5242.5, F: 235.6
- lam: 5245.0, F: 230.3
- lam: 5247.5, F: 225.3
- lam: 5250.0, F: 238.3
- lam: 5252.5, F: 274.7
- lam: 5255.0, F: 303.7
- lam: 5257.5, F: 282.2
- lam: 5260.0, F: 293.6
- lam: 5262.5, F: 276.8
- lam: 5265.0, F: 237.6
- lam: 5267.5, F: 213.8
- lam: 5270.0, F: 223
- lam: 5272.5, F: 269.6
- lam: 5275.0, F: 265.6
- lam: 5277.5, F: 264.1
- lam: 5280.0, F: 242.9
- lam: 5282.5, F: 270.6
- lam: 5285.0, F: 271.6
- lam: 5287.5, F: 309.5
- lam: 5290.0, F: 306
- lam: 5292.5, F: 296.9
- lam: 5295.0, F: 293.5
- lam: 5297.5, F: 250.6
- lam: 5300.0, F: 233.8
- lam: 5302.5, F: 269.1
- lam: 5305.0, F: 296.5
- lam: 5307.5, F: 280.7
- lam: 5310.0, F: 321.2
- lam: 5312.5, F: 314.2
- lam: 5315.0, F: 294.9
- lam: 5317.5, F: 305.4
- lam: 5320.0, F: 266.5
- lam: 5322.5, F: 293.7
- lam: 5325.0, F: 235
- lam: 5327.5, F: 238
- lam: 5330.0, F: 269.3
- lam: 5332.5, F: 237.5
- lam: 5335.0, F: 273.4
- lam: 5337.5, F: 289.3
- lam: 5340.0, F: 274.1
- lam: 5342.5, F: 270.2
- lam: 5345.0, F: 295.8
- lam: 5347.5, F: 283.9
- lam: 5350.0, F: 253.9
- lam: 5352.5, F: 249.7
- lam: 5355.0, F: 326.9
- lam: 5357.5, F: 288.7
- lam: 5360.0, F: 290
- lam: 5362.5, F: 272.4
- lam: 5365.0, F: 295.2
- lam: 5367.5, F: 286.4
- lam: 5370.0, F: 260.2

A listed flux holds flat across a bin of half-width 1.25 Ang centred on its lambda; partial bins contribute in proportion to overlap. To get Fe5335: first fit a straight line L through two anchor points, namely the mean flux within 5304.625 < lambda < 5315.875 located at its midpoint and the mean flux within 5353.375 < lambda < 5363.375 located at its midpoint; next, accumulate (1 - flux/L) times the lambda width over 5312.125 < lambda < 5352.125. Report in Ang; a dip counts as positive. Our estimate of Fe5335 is 3.4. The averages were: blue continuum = 302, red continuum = 294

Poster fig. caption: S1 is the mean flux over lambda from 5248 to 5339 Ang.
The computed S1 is 272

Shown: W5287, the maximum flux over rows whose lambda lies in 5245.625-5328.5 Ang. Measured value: 321.2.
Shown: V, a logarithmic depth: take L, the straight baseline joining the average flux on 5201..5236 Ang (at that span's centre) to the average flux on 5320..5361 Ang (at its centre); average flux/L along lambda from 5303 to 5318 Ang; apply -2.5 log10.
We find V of -0.13 mag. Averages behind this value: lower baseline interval 246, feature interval 300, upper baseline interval 273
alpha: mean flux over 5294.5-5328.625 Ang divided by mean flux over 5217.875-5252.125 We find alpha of 1.1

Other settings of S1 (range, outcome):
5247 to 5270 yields 260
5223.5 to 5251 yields 247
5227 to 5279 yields 255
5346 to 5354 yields 266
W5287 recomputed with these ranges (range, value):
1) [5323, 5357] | 326.9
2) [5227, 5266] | 303.7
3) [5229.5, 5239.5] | 292.3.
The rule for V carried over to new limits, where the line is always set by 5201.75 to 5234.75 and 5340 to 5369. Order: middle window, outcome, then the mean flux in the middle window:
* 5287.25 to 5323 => -0.073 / 288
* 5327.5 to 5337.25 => 0.066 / 260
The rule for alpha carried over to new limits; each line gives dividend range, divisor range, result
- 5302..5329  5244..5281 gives 1.11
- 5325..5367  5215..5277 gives 1.07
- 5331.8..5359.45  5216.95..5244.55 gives 1.09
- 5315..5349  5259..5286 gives 1.06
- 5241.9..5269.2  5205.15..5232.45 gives 1.03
